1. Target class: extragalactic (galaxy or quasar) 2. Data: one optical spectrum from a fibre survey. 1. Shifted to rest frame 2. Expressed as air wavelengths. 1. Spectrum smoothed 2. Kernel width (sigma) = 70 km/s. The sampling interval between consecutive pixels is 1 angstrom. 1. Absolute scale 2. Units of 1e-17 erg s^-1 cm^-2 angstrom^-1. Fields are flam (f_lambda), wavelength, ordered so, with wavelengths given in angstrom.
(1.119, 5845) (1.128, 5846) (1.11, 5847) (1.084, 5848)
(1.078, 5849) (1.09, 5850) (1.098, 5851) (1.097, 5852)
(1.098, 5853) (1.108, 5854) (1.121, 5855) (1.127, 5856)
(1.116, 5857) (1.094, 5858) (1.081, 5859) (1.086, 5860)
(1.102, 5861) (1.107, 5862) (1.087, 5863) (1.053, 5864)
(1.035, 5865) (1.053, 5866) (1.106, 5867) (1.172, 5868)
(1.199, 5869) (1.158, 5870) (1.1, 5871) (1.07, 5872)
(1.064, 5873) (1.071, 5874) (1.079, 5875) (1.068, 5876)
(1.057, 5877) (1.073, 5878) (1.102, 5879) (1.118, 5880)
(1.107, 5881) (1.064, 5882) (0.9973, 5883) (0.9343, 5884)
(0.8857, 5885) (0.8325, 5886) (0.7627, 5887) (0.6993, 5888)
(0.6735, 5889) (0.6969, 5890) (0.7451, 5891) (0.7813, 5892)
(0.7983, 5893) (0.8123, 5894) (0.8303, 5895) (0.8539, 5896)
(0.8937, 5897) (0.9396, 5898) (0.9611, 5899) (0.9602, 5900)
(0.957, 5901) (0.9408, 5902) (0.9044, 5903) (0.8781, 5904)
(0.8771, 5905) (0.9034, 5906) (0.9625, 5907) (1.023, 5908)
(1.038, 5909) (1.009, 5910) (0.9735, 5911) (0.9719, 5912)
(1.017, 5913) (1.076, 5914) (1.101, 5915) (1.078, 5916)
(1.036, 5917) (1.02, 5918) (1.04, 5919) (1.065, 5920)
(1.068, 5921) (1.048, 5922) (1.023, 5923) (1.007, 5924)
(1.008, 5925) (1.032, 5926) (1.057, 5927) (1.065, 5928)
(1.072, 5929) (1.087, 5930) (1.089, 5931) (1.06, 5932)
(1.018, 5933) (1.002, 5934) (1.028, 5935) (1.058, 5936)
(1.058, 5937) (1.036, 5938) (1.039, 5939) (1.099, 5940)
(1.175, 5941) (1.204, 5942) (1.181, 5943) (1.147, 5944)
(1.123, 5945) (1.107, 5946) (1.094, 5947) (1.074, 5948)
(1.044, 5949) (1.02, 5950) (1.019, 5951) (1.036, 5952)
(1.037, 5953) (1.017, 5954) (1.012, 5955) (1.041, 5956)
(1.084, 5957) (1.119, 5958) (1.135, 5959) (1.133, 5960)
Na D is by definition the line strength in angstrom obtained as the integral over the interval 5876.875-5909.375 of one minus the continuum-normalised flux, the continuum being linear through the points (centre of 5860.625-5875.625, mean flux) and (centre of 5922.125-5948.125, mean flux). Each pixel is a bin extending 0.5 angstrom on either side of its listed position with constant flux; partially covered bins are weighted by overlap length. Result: 5.4 angstrom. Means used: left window 1.1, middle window 0.909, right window 1.07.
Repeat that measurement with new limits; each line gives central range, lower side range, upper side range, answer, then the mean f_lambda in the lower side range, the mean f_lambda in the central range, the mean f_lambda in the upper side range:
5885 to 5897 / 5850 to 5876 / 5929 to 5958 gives 3.4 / 1.1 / 0.781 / 1.07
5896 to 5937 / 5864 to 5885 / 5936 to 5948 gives 3.4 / 1.08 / 1.01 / 1.11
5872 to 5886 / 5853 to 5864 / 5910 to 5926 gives 0.5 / 1.1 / 1.04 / 1.03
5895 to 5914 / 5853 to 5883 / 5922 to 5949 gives 2.4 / 1.09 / 0.948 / 1.07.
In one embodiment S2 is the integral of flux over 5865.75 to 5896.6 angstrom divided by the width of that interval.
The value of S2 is 0.966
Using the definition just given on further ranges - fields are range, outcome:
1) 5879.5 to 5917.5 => 0.924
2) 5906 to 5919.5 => 1.02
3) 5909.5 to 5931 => 1.04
